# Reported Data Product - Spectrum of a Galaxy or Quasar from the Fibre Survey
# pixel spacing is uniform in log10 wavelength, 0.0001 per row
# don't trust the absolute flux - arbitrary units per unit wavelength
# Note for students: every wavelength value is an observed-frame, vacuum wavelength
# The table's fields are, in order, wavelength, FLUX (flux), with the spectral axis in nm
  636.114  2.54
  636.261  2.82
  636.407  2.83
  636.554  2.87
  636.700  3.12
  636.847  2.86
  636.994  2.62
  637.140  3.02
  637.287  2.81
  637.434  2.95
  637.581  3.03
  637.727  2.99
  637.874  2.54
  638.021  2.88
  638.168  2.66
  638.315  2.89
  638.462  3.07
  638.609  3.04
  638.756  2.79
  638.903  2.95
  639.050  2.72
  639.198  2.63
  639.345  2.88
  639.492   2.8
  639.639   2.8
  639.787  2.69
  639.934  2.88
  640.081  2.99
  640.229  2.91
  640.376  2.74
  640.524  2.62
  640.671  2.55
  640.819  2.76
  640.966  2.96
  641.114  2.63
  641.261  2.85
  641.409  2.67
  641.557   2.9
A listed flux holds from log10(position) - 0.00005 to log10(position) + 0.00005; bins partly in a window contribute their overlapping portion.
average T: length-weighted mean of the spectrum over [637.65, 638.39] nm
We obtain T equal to 2.8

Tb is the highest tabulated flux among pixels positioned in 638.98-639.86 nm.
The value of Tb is 2.88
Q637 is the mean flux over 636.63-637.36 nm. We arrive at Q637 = 2.88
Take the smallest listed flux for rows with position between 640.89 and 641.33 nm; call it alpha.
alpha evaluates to 2.63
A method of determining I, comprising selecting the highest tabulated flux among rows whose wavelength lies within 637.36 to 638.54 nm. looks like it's 3.07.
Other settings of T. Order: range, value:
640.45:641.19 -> 2.71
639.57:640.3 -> 2.85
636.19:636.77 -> 2.91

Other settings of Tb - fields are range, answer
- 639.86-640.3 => 2.99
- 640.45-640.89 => 2.76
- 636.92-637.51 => 3.02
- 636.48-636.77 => 3.12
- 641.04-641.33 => 2.85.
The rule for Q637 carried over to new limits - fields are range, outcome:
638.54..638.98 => 2.93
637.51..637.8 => 3.02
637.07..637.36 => 2.91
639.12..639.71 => 2.78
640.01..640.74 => 2.76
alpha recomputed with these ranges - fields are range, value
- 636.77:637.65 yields 2.62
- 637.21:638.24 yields 2.54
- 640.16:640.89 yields 2.55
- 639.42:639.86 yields 2.69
